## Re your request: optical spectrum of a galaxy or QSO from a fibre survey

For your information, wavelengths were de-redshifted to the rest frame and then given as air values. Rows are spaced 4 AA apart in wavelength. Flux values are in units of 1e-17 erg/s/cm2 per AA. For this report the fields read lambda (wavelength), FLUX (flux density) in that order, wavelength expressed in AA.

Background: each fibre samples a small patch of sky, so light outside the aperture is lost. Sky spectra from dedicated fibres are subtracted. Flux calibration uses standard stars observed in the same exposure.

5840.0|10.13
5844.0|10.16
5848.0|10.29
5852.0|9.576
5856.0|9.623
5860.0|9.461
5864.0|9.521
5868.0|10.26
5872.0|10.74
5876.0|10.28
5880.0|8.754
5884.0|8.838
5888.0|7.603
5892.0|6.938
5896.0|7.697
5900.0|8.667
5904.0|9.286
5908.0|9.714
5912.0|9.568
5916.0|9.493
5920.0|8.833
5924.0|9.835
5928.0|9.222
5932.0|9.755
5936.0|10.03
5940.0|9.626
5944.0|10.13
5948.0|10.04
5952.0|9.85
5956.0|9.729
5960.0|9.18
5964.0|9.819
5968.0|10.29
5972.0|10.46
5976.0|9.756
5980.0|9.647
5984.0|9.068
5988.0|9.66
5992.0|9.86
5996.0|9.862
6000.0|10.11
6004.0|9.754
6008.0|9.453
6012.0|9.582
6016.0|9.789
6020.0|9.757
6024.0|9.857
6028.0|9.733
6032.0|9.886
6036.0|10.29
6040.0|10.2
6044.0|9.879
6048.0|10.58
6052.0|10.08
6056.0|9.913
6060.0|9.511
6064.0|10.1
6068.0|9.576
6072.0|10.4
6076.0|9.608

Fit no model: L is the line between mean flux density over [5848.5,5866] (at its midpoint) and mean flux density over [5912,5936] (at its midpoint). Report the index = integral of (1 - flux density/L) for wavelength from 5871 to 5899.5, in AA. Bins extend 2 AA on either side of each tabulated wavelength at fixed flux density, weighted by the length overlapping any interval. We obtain 2.81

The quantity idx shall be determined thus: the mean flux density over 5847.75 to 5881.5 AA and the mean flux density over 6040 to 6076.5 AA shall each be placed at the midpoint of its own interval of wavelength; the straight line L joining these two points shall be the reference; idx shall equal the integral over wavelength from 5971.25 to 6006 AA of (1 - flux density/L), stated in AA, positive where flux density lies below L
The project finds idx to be 0.5 AA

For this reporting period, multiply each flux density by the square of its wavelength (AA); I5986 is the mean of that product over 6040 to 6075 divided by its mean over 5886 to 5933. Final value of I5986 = 1.19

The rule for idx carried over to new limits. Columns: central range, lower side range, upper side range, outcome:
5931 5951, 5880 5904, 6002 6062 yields -2.7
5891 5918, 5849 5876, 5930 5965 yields 2.8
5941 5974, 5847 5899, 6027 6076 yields -1.3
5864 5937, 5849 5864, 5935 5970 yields 3.9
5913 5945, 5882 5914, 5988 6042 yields -2.6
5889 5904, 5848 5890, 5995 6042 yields 2.5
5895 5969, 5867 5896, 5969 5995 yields -1.4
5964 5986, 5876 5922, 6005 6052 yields -1.0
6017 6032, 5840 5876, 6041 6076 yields 0.3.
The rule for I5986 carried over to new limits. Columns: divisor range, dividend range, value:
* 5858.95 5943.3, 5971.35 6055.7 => 1.11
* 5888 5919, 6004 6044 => 1.18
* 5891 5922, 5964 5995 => 1.14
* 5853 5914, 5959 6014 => 1.11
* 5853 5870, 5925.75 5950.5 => 1.04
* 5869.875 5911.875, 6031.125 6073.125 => 1.19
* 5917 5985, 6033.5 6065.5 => 1.07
